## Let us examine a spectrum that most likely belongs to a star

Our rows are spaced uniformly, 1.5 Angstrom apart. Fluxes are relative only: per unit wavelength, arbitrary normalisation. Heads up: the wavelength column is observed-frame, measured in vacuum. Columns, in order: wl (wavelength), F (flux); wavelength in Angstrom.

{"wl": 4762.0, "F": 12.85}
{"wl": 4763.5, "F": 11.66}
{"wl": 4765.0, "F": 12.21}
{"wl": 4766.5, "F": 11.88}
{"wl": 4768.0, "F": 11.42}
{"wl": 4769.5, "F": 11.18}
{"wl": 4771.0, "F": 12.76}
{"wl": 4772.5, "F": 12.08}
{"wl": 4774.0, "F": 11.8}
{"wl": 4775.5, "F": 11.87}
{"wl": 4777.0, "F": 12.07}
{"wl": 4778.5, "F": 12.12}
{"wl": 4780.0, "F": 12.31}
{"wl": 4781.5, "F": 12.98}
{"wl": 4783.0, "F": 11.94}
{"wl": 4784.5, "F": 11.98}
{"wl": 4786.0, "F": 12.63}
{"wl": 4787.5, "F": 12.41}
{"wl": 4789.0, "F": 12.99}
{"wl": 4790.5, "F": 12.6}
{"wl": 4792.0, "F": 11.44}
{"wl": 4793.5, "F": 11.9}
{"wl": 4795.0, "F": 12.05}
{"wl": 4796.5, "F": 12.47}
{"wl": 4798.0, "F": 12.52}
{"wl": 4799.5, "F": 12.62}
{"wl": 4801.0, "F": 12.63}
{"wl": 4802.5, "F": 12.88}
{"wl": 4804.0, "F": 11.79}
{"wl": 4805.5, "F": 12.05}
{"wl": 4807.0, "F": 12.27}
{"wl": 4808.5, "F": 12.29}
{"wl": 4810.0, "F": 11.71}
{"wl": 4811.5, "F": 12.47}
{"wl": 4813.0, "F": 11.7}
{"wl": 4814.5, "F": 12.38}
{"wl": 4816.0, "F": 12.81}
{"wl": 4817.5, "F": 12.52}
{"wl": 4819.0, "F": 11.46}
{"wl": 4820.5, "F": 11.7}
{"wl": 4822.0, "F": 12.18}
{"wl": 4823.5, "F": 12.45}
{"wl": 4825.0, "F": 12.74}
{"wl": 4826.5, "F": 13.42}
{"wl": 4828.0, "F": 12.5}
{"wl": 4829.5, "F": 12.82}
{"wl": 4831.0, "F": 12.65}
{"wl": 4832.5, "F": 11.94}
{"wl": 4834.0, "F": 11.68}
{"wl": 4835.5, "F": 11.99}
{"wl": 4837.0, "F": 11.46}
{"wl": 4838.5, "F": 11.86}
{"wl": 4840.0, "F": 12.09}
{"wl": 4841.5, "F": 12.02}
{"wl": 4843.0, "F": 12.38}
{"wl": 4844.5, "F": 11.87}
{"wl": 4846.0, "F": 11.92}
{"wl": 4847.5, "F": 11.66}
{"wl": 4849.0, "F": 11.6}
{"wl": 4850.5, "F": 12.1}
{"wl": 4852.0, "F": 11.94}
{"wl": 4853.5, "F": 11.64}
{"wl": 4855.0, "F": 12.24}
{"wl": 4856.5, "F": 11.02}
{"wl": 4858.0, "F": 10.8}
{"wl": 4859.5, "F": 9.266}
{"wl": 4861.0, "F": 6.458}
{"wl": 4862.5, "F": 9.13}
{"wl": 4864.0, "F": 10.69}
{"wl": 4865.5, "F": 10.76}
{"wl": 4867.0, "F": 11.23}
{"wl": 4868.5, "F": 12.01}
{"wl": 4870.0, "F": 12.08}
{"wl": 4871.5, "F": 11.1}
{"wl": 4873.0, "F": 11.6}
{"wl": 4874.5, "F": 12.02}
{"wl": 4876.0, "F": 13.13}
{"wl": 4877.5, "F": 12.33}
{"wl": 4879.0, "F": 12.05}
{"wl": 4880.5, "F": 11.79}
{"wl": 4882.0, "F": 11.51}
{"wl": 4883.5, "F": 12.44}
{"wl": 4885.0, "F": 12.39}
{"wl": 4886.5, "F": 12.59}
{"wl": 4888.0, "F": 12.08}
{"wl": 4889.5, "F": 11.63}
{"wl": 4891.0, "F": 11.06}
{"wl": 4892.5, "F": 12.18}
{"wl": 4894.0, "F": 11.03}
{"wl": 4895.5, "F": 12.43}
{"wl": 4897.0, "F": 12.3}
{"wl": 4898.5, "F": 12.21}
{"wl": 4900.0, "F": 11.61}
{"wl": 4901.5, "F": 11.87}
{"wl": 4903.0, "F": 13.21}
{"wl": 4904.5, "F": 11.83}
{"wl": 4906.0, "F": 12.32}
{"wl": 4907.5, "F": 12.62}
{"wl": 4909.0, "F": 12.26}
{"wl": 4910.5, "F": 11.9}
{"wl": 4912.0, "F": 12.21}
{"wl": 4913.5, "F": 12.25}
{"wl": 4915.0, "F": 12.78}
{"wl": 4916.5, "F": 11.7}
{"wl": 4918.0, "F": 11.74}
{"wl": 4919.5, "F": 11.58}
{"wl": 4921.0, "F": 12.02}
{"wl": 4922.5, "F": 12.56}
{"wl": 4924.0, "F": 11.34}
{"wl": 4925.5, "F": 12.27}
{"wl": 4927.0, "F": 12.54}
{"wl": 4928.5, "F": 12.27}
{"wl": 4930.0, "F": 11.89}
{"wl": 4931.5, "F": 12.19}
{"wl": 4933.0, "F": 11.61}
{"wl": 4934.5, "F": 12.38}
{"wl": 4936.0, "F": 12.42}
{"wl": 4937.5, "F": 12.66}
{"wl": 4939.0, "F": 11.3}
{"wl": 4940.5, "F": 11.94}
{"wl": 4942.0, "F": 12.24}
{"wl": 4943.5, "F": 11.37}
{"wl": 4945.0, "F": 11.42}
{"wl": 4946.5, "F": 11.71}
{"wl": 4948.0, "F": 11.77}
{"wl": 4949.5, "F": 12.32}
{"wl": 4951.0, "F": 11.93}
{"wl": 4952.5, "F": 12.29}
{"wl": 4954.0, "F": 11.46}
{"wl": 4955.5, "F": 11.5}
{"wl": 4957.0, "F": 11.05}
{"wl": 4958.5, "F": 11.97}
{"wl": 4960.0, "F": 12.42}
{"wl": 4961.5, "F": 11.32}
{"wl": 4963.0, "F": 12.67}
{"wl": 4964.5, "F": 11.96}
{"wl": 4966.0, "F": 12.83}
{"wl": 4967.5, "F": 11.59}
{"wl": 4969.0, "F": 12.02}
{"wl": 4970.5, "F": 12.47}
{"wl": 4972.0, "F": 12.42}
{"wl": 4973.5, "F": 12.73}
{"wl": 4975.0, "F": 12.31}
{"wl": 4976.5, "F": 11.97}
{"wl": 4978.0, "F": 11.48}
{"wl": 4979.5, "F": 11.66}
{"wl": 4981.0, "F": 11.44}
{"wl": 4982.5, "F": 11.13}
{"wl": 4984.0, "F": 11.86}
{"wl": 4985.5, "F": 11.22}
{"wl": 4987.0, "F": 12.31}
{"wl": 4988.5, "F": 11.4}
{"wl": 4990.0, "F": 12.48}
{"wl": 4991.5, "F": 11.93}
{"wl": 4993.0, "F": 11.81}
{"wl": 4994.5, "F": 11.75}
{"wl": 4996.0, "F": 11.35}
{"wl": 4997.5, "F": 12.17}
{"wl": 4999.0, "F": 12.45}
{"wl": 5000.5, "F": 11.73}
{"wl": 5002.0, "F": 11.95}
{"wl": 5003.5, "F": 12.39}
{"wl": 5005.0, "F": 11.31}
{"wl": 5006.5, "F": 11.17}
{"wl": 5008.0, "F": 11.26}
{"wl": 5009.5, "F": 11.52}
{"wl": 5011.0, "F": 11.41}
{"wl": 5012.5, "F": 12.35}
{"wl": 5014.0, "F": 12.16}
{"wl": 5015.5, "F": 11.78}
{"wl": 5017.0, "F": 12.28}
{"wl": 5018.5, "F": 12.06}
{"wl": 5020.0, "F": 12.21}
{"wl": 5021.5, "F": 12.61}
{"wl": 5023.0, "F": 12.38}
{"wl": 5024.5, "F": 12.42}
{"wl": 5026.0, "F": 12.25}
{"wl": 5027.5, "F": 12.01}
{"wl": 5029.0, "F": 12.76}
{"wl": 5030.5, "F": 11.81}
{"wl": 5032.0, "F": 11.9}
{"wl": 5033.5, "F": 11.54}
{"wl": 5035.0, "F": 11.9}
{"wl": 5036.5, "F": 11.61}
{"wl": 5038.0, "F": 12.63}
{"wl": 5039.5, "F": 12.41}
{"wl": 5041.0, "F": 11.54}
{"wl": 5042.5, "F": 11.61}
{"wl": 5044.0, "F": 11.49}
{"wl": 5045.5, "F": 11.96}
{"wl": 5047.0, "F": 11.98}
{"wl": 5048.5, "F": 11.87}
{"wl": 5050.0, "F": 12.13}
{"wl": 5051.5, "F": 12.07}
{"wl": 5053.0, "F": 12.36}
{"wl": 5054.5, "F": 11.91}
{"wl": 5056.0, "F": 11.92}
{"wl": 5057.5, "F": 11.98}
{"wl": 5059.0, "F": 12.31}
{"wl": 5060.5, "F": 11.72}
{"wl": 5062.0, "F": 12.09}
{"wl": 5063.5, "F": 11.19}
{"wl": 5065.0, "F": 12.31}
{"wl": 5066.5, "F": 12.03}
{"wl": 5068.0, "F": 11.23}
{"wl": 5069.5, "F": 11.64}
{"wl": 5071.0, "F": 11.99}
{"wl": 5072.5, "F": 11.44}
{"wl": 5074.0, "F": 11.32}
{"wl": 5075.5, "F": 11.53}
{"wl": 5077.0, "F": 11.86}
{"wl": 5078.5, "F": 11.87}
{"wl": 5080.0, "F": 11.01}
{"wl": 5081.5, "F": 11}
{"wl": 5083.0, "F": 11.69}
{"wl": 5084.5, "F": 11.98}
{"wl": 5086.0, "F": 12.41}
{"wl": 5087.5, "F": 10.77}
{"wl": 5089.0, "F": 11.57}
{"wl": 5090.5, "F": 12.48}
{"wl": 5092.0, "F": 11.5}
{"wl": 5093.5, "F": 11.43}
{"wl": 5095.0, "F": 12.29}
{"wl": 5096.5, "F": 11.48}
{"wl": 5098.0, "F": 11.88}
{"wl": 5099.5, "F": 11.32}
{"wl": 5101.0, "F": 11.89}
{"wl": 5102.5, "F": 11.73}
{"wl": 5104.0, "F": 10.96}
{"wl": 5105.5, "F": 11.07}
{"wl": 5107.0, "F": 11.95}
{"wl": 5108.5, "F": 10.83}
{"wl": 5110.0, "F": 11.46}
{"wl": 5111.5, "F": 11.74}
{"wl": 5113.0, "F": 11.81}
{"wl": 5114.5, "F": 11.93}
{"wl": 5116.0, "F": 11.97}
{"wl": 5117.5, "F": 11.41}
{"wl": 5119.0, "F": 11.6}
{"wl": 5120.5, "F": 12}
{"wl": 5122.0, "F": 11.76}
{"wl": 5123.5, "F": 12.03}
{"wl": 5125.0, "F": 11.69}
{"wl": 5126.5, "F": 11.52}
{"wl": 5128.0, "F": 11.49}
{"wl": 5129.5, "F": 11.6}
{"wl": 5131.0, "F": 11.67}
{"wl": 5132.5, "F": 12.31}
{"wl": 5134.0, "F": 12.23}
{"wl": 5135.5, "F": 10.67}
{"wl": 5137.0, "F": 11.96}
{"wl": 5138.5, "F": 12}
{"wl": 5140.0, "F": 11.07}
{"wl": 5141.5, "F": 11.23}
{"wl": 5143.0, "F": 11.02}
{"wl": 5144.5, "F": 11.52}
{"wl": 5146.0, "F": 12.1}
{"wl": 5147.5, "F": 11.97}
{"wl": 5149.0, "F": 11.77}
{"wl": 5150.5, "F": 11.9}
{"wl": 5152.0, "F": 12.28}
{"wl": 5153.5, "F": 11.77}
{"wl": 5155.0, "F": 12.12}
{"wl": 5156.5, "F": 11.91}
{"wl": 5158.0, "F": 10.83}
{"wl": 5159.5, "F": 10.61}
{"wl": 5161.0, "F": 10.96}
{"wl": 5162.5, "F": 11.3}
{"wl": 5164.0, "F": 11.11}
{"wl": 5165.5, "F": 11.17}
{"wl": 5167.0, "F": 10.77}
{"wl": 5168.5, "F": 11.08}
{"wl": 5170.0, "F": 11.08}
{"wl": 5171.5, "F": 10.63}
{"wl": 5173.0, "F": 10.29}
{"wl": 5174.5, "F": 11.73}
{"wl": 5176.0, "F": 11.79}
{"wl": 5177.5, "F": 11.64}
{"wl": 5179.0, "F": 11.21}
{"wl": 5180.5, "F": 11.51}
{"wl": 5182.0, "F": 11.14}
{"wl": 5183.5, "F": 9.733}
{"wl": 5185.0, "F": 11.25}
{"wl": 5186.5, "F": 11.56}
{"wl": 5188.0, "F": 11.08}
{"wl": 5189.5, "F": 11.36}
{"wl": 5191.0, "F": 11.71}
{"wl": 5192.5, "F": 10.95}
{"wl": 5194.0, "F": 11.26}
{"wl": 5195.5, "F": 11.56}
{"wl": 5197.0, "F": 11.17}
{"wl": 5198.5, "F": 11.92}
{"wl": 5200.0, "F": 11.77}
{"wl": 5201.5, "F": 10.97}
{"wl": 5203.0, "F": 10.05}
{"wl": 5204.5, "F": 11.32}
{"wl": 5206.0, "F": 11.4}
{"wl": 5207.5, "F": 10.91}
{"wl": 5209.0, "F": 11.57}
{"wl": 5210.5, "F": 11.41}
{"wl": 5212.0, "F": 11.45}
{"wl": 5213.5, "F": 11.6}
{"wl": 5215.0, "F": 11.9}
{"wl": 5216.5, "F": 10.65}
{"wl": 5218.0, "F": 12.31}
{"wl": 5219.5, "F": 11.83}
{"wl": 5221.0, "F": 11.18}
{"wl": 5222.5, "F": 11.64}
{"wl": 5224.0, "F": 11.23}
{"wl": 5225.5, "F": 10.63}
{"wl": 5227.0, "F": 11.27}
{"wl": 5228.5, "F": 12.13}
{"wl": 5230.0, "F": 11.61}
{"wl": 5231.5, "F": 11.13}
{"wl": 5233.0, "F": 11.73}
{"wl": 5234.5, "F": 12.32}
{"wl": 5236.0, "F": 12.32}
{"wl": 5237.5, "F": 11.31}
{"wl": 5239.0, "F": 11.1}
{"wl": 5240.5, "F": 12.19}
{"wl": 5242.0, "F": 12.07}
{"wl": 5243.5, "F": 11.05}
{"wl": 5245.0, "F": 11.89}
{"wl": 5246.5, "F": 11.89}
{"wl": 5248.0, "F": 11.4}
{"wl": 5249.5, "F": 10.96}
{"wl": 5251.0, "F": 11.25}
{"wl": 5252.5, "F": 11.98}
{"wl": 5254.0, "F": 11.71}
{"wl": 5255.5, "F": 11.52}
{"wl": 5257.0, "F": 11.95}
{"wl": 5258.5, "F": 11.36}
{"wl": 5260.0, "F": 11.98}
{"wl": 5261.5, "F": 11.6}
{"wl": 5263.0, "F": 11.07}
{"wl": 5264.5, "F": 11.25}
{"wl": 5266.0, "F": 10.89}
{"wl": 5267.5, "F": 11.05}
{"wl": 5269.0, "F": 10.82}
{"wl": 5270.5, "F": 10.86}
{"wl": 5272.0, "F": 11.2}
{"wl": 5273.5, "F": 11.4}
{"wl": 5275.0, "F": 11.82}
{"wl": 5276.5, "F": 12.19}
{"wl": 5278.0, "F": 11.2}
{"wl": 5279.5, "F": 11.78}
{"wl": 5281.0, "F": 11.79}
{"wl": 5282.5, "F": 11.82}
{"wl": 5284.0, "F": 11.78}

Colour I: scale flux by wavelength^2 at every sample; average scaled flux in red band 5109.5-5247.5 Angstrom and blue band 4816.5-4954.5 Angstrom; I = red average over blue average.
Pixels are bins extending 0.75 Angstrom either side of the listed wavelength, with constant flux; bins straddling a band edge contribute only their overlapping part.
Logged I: 1.1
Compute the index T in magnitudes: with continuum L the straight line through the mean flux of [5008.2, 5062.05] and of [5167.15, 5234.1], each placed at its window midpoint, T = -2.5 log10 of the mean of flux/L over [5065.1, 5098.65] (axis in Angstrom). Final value 0.01 mag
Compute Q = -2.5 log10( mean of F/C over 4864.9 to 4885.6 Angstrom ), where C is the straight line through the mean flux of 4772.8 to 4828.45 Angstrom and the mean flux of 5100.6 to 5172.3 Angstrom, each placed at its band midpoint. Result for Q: 0.02 mag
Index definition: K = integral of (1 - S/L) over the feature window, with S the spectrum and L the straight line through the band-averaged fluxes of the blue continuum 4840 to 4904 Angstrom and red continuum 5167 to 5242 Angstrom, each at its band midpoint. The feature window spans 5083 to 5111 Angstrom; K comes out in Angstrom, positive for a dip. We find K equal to -0.4 Angstrom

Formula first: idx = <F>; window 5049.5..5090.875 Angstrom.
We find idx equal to 11.8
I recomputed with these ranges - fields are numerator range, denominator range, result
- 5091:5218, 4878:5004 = 1.04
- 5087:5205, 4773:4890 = 1.09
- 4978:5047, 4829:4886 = 1.09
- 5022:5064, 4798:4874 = 1.11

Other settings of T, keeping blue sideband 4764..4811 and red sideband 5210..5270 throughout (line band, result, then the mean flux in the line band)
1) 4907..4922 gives -0.01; 12.1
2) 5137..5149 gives 0.01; 11.6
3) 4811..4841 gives -0.01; 12.2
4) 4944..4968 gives 0.00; 11.9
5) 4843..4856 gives 0.02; 11.9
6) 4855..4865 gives 0.23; 9.79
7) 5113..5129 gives 0.00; 11.7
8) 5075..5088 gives 0.02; 11.6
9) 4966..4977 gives -0.03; 12.3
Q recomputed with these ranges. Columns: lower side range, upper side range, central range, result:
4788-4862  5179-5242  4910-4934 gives -0.02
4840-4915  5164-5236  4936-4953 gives -0.03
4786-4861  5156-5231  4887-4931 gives -0.02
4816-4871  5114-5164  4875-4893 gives -0.04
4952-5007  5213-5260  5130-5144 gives 0.01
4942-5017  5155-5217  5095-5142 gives -0.02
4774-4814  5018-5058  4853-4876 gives 0.12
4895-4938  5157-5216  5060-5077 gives -0.01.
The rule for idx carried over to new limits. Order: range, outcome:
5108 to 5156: 11.7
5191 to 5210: 11.3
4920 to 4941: 12.1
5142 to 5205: 11.3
